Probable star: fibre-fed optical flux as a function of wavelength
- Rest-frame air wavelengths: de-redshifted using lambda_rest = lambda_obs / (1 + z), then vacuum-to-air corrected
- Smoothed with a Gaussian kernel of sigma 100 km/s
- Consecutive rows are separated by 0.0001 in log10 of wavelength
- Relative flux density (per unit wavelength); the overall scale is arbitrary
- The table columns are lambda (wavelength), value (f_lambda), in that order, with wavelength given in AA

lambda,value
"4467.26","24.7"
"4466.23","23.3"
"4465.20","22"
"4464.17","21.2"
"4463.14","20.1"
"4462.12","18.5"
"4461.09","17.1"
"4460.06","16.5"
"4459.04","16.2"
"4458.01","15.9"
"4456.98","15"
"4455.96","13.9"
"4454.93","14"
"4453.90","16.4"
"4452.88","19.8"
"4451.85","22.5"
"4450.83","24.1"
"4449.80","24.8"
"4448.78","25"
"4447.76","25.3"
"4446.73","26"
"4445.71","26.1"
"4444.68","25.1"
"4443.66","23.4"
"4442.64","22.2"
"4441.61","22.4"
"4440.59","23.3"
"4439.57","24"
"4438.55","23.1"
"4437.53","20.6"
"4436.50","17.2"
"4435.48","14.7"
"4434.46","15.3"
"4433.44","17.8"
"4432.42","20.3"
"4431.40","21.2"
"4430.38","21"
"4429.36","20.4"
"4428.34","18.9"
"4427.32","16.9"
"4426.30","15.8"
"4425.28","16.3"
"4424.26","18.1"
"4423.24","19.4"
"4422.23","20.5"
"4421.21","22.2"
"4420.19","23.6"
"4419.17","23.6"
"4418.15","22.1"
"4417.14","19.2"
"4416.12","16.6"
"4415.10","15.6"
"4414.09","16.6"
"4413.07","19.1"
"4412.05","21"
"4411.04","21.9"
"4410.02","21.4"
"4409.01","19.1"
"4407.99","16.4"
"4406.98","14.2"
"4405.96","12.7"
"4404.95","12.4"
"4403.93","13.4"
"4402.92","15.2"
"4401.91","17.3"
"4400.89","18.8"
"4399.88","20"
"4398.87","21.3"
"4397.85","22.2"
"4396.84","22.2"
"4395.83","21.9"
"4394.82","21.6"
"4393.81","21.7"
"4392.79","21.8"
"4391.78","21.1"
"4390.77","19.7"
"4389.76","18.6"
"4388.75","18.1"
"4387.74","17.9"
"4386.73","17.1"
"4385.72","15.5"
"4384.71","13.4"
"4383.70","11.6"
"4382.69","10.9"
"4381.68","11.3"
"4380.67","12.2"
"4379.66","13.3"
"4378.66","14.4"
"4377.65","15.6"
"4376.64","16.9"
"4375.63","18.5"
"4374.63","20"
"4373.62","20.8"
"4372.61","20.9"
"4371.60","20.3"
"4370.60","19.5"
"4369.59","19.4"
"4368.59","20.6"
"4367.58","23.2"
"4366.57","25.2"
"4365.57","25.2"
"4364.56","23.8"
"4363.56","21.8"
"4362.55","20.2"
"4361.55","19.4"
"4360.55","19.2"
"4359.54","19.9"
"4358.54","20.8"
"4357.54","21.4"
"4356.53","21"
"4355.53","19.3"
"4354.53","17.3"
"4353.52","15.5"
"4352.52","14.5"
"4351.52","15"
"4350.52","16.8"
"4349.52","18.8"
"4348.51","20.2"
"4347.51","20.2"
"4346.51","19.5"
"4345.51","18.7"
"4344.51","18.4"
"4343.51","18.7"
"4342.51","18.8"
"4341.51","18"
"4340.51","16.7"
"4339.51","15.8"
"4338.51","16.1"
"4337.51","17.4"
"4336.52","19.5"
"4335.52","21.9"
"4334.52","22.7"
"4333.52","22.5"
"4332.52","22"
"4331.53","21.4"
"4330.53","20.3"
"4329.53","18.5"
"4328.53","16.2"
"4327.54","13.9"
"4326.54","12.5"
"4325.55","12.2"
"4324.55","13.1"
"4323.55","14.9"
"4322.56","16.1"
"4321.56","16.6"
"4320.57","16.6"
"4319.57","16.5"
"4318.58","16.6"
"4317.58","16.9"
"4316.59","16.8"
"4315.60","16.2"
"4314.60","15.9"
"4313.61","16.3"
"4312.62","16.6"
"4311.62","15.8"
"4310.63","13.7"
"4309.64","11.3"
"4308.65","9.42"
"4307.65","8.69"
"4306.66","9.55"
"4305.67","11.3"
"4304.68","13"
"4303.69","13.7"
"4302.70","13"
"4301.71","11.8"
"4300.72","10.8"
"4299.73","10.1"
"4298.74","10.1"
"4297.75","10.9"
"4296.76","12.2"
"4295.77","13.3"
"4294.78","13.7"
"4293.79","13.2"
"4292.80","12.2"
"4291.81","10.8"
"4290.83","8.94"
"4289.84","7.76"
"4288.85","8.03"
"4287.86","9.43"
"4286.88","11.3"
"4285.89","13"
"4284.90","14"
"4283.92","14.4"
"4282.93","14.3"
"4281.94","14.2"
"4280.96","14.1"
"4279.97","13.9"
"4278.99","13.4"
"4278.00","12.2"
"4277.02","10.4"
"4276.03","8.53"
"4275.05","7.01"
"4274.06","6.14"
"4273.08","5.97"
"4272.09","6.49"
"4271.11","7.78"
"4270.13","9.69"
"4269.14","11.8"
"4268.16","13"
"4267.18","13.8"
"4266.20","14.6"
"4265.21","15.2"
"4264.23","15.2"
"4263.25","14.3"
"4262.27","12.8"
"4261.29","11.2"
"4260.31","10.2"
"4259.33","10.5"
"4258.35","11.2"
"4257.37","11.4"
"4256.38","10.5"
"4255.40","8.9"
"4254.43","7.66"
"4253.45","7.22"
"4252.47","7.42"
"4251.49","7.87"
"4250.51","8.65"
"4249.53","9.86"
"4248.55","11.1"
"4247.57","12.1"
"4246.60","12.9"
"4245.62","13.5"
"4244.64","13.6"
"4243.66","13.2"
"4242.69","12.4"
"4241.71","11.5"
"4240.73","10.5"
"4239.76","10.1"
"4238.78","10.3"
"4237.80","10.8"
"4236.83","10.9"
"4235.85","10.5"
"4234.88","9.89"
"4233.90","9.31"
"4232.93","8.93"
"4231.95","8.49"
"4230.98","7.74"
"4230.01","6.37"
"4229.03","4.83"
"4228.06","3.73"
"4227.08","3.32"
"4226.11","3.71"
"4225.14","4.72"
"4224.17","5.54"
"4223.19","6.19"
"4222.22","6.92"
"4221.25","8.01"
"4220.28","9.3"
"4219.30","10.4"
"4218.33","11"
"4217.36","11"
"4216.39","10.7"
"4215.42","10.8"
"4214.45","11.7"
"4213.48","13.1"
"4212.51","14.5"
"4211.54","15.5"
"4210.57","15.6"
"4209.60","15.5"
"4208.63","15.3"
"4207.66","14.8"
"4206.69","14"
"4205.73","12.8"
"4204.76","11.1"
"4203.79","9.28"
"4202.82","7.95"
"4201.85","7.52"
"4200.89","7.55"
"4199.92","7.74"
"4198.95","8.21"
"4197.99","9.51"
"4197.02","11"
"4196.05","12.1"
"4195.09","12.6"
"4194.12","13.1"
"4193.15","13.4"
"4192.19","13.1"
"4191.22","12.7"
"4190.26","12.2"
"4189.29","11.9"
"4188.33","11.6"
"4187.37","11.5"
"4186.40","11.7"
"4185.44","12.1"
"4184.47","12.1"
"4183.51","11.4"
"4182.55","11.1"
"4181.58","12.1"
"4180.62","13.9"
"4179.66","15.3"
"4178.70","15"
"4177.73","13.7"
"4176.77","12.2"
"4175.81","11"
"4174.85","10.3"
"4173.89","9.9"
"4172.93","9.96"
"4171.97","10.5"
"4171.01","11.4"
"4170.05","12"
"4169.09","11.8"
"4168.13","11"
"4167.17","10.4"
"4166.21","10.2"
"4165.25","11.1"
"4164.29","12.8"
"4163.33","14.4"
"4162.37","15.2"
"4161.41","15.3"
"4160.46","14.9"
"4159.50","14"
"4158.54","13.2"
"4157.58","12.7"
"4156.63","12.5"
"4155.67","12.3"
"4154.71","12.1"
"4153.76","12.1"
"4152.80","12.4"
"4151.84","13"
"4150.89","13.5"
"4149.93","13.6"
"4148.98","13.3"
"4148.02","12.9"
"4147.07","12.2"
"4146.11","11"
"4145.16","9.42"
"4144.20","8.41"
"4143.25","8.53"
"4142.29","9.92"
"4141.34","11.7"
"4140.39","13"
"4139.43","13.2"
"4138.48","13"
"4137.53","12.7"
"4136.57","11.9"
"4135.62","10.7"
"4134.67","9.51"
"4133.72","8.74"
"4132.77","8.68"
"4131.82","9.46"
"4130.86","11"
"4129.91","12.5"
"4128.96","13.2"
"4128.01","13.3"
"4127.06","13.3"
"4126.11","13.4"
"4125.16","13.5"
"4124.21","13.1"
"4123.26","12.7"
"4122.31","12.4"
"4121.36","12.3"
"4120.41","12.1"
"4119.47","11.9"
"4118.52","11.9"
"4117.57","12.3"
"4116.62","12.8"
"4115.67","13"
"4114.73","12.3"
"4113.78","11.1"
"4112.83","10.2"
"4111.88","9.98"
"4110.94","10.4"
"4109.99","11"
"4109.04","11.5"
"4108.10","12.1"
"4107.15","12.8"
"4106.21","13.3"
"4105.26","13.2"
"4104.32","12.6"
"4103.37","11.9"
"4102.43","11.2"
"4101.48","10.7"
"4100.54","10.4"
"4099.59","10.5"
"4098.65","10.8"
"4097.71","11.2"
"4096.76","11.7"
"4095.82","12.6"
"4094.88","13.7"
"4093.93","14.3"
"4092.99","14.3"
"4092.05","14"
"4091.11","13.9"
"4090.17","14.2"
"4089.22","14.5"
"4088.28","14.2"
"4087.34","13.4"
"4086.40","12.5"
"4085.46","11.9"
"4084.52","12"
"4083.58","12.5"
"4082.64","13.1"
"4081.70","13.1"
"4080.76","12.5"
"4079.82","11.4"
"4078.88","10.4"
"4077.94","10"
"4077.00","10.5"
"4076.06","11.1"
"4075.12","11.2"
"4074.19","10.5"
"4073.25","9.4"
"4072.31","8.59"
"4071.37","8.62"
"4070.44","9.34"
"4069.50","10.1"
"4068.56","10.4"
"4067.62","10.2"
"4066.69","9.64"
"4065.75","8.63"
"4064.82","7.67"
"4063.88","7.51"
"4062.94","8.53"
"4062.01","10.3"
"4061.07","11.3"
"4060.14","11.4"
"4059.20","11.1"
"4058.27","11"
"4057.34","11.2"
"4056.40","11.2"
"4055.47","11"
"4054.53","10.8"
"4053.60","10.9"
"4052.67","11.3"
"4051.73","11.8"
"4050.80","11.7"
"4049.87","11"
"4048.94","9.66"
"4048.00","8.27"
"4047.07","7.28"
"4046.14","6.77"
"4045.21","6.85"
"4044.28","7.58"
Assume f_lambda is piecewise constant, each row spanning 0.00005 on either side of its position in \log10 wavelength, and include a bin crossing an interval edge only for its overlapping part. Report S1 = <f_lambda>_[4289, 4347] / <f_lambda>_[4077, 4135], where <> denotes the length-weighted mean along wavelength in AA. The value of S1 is 1.25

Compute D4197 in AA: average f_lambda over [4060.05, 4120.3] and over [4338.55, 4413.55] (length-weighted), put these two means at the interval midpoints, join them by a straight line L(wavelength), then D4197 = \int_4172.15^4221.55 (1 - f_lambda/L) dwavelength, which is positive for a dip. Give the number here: 8.1 AA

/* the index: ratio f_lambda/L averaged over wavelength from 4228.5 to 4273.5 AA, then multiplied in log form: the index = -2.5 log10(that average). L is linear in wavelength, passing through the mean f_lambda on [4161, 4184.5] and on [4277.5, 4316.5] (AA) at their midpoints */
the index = 0.18 mag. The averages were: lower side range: 12.2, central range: 10.5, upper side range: 12.4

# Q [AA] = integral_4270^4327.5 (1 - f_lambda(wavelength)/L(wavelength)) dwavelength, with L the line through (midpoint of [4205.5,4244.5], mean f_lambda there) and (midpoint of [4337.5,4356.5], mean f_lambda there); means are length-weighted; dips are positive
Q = 9.6 AA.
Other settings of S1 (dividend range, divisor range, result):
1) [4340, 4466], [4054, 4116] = 1.68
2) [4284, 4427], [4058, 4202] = 1.45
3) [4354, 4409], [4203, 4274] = 1.78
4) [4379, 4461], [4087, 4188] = 1.56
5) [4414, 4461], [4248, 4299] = 1.82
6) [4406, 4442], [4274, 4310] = 1.69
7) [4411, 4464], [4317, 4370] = 1.07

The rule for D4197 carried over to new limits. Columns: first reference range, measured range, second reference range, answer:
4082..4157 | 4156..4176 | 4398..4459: 1.58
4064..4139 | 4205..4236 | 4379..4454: 9.97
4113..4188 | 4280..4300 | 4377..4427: 4.47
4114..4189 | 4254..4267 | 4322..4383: 3.04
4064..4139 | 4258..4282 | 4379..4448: 6.62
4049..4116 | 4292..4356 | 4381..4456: 5.30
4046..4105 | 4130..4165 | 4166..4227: -2.85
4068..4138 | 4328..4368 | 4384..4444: -4.49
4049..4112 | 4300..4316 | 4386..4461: 3.72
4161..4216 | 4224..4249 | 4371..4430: 7.77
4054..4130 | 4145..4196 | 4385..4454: 4.58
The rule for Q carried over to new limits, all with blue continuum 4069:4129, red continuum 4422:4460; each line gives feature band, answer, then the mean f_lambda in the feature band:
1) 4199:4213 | 2.5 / 12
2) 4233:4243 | 3.1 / 10.5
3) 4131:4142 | 1.5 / 11.1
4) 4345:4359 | -0.4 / 18.5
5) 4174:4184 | 1.0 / 12.5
